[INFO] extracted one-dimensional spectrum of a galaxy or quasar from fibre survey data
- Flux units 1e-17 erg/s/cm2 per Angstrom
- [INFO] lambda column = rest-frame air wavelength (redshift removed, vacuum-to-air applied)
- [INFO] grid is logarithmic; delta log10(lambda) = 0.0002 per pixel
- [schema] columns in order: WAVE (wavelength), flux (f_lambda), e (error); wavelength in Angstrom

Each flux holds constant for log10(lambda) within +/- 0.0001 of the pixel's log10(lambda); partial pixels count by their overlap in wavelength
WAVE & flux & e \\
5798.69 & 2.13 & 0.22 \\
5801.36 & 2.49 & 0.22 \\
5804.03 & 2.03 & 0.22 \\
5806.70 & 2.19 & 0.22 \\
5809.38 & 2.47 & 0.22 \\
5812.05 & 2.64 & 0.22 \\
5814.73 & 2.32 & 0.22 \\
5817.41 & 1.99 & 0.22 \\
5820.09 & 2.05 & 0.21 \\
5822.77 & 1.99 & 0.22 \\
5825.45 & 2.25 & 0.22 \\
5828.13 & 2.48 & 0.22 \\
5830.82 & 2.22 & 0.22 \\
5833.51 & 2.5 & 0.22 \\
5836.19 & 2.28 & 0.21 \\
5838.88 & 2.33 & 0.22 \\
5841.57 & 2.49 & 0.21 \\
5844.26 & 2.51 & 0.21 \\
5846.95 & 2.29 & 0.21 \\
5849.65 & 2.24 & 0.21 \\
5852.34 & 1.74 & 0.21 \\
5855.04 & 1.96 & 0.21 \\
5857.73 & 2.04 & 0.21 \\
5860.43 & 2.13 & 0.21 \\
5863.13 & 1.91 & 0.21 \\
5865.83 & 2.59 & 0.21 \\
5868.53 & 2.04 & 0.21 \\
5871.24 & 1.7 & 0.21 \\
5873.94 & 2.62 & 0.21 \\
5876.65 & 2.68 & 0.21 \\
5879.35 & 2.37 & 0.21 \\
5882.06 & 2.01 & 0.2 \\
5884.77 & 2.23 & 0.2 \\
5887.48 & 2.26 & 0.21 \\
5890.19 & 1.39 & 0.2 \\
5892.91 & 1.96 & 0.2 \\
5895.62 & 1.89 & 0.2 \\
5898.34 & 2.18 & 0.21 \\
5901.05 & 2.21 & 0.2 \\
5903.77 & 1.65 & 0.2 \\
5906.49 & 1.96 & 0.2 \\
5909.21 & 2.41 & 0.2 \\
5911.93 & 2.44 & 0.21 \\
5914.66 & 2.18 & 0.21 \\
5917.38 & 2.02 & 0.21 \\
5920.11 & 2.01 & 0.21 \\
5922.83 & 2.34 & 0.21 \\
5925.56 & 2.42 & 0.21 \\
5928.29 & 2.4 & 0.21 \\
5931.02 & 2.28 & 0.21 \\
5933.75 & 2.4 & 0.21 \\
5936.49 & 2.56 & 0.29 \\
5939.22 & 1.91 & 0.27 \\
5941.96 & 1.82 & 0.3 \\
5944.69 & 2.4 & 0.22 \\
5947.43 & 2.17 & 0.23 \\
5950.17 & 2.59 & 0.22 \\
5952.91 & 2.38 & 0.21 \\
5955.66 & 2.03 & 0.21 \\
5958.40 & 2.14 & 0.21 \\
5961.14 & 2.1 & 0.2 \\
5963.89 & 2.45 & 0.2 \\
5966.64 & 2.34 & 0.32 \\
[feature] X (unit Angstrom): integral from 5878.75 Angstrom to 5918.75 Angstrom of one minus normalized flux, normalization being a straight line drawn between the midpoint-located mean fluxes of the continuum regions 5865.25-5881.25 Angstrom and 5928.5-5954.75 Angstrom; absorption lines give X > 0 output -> 3.94 Angstrom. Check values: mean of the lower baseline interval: 2.31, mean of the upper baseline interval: 2.28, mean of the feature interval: 2.07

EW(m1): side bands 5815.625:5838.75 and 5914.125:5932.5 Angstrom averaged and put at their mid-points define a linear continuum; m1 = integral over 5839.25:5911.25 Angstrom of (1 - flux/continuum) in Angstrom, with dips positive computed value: 3.08 Angstrom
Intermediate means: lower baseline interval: 2.23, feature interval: 2.14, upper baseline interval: 2.24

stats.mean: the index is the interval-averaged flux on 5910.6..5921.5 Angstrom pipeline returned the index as 2.16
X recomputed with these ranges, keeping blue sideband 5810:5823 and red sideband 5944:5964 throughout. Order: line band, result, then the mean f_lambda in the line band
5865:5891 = 0.6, 2.2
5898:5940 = 0.8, 2.22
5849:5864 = 1.6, 2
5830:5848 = -1.2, 2.38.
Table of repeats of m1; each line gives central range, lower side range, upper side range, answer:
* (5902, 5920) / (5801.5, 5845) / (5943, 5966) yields 1.41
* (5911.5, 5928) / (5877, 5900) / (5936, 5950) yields -0.77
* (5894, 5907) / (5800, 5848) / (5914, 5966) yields 1.65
